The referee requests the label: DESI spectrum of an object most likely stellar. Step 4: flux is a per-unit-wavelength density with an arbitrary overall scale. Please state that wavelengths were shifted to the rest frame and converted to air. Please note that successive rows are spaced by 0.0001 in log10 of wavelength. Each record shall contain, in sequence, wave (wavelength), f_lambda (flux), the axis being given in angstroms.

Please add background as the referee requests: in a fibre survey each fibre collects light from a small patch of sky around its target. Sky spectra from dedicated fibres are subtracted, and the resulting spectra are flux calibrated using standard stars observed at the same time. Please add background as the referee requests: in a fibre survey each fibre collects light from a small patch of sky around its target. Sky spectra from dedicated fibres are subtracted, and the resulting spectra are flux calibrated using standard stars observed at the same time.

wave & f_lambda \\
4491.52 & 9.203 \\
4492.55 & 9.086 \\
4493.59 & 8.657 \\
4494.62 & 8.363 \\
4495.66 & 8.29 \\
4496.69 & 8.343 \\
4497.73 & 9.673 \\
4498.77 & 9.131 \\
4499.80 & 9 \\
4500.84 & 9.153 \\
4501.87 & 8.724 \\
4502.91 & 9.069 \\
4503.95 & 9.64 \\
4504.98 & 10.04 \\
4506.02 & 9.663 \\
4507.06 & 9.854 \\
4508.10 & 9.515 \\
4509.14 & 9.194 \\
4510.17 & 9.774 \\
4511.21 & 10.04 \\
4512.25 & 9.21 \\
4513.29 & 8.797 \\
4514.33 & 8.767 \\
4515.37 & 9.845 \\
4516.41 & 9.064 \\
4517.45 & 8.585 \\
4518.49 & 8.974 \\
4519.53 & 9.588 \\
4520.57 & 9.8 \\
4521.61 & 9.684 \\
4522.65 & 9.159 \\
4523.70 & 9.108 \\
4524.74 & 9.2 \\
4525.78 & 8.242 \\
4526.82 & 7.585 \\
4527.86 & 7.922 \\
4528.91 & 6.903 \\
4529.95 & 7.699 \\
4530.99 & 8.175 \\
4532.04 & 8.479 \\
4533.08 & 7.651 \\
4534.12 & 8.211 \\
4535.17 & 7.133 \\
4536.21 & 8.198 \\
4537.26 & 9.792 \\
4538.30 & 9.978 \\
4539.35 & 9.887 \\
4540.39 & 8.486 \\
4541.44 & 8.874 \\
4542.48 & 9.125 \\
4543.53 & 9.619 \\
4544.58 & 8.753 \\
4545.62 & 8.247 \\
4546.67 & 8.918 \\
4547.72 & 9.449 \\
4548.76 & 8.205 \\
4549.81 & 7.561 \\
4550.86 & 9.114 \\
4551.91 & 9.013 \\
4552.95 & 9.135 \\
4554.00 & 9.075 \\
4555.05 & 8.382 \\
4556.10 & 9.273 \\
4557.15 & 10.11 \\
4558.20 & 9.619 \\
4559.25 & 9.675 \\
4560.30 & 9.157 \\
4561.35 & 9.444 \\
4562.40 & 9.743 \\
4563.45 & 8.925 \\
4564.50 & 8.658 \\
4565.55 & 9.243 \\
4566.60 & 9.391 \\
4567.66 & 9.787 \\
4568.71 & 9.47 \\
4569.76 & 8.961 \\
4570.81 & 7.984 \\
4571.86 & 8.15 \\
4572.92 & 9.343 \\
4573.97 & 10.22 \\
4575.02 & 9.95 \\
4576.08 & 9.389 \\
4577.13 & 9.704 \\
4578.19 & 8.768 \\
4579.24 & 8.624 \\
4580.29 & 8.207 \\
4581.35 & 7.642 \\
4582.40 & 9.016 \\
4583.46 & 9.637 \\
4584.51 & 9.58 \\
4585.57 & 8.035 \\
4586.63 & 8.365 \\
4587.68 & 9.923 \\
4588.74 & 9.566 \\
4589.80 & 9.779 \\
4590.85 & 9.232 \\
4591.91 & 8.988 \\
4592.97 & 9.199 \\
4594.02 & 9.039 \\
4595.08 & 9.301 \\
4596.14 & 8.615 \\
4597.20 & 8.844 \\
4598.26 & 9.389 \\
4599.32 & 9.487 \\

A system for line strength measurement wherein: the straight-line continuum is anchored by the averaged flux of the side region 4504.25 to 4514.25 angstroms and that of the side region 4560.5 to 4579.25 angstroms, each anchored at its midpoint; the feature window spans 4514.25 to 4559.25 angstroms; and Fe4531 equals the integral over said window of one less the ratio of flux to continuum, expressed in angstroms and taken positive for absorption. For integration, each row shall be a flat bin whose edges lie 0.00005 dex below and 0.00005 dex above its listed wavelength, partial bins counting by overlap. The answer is 2.8 angstroms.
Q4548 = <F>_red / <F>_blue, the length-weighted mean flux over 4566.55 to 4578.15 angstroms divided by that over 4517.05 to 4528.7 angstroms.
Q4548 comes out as 1.05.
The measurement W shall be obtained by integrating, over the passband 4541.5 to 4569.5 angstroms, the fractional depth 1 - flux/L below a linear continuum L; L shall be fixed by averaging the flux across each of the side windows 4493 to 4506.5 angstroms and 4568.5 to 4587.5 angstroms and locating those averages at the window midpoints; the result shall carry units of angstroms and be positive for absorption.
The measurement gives -0.4 angstroms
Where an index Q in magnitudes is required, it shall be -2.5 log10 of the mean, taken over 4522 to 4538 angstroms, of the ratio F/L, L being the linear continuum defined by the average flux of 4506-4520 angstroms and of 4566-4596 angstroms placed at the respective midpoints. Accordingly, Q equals 0.13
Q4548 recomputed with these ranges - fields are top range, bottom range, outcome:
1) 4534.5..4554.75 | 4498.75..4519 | 0.95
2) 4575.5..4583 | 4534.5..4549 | 0.98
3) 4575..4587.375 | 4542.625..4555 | 1.01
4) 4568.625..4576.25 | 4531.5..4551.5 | 1.05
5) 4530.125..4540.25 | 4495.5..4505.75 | 0.94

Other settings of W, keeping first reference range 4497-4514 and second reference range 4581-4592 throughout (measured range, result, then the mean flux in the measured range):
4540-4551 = 0.6 angstroms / 8.75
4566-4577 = -0.2 angstroms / 9.28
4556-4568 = -0.3 angstroms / 9.41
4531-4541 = 0.7 angstroms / 8.62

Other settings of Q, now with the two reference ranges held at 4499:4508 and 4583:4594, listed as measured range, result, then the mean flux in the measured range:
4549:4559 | 0.032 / 9.02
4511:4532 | 0.068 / 8.79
